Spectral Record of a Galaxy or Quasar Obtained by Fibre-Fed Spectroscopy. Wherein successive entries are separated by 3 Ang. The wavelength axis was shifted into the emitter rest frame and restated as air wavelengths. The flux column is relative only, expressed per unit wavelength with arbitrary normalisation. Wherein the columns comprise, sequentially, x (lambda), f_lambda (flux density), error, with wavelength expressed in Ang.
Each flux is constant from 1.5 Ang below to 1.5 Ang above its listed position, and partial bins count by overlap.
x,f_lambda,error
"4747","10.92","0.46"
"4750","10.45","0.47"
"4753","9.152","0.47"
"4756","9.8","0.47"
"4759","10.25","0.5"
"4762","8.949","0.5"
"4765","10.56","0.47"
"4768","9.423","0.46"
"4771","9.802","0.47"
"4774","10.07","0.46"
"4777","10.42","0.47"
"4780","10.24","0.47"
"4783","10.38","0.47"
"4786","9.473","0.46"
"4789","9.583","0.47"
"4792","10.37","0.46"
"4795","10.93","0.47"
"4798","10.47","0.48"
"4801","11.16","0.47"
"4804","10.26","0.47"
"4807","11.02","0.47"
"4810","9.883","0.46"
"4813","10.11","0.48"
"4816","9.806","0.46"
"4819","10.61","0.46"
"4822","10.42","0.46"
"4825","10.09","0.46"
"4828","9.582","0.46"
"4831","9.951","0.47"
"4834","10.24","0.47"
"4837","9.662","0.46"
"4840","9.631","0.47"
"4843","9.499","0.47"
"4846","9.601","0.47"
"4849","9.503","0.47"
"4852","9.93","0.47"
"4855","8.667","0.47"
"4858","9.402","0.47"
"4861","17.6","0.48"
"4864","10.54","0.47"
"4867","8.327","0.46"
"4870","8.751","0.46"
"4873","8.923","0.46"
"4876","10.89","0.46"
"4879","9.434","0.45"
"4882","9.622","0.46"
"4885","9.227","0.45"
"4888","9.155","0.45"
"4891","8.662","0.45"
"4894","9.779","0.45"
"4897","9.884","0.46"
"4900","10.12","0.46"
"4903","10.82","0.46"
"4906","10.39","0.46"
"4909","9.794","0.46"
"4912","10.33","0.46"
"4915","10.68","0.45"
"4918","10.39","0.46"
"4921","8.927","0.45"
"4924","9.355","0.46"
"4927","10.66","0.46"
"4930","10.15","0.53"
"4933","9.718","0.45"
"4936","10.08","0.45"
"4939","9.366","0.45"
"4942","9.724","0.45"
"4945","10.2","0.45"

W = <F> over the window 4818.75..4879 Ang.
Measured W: 10.1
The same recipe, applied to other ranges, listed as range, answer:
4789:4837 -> 10.3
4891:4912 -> 10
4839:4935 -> 9.95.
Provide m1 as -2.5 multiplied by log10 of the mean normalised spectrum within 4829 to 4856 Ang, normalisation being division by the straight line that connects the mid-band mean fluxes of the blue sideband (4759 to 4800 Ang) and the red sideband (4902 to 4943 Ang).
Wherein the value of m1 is 0.04 mag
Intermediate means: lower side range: 10.1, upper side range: 10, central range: 9.65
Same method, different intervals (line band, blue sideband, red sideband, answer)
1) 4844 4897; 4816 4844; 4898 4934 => 0.02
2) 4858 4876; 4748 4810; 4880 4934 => -0.08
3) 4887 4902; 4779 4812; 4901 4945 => 0.06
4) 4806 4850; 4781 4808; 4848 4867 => 0.07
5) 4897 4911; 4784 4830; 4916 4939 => -0.03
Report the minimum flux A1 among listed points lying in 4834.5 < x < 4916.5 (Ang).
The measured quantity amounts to 8.327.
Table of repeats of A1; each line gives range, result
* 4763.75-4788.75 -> 9.423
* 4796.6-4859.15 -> 8.667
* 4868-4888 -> 8.751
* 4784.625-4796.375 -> 9.473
